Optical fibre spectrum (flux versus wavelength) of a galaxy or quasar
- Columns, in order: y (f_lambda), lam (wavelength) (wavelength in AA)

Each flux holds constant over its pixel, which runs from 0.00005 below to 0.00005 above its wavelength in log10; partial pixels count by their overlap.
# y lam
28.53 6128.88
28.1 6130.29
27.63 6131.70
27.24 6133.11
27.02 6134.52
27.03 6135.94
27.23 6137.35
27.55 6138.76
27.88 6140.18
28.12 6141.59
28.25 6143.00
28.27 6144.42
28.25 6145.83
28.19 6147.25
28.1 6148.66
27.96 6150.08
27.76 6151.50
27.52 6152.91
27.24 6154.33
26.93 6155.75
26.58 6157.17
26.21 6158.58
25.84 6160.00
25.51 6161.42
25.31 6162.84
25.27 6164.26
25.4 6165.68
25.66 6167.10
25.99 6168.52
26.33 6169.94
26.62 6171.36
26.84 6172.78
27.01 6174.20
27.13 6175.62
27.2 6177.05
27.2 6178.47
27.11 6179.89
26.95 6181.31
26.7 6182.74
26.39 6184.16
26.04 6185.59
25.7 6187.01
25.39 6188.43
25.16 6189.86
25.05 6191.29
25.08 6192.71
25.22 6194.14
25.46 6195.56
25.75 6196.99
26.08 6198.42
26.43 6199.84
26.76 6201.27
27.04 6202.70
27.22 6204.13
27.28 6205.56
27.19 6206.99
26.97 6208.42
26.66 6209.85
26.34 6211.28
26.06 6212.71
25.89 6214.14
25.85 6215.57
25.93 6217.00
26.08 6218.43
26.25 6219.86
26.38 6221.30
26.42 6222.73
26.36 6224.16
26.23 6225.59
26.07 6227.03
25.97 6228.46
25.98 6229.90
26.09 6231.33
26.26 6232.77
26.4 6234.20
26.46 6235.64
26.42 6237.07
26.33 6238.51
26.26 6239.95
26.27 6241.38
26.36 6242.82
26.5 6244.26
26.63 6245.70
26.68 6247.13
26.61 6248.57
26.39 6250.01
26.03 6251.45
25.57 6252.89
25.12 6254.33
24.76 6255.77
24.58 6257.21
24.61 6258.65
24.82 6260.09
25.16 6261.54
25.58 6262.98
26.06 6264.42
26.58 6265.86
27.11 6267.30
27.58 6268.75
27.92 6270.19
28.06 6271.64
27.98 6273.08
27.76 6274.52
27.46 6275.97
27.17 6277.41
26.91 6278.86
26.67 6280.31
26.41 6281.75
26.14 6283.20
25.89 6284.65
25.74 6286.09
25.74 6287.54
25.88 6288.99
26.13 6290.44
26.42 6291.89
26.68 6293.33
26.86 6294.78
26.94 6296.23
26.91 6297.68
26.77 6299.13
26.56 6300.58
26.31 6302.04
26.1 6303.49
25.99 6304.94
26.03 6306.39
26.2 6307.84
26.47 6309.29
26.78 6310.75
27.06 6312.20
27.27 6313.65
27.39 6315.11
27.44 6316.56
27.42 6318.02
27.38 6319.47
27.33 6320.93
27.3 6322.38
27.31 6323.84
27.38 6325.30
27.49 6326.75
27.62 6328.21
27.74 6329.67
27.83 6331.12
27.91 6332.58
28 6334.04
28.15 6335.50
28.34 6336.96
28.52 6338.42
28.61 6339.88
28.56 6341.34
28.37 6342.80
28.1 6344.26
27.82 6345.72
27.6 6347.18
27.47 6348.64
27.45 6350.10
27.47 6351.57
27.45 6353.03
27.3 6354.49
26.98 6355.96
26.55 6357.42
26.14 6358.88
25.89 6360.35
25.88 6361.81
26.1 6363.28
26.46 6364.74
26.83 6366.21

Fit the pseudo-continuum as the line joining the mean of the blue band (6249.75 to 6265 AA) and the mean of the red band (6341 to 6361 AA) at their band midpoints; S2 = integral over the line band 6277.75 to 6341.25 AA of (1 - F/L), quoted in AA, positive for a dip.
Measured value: -1.3 AA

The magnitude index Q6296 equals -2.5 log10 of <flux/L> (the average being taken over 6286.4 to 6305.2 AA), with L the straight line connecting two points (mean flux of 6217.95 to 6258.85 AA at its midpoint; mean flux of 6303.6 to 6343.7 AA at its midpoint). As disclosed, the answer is 0.03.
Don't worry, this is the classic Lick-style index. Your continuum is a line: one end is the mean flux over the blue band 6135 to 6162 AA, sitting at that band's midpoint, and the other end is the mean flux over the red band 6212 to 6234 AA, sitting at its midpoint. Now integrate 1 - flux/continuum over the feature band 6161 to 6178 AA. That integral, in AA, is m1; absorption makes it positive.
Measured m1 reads 0.5 AA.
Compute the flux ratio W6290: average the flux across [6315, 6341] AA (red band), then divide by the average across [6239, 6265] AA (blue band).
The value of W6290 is 1.08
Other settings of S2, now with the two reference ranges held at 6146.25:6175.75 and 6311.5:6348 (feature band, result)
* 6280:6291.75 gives 0.6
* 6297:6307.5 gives 0.5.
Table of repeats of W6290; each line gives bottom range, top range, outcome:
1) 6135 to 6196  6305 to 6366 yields 1.02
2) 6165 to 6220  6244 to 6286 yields 1.00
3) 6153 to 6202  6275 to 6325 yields 1.02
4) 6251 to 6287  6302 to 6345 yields 1.04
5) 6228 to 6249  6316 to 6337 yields 1.05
